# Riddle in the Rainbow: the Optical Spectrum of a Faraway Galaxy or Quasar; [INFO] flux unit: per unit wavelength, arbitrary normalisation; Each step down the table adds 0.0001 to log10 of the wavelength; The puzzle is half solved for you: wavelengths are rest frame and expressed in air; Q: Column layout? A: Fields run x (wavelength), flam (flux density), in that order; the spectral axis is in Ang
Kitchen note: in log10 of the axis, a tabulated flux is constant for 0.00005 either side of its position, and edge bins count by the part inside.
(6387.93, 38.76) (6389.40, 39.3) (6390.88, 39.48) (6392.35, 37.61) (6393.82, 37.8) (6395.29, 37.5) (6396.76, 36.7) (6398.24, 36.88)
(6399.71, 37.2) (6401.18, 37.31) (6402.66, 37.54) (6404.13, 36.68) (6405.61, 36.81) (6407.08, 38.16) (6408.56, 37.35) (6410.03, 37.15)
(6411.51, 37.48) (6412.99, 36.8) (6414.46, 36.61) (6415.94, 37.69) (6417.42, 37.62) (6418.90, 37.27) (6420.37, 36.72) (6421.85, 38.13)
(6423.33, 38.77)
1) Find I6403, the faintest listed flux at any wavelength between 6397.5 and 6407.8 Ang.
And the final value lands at 36.68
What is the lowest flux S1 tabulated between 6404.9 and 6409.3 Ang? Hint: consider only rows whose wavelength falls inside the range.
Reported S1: 36.81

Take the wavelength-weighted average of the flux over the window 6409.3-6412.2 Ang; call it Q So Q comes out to 37.3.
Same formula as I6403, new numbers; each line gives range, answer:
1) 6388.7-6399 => 36.7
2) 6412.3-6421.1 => 36.61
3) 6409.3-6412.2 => 37.15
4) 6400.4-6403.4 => 37.31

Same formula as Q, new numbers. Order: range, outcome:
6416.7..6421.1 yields 37.3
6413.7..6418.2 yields 37.3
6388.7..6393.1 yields 38.7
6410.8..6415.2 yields 37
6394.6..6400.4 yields 37.1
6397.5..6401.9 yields 37.2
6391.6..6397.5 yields 37.4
